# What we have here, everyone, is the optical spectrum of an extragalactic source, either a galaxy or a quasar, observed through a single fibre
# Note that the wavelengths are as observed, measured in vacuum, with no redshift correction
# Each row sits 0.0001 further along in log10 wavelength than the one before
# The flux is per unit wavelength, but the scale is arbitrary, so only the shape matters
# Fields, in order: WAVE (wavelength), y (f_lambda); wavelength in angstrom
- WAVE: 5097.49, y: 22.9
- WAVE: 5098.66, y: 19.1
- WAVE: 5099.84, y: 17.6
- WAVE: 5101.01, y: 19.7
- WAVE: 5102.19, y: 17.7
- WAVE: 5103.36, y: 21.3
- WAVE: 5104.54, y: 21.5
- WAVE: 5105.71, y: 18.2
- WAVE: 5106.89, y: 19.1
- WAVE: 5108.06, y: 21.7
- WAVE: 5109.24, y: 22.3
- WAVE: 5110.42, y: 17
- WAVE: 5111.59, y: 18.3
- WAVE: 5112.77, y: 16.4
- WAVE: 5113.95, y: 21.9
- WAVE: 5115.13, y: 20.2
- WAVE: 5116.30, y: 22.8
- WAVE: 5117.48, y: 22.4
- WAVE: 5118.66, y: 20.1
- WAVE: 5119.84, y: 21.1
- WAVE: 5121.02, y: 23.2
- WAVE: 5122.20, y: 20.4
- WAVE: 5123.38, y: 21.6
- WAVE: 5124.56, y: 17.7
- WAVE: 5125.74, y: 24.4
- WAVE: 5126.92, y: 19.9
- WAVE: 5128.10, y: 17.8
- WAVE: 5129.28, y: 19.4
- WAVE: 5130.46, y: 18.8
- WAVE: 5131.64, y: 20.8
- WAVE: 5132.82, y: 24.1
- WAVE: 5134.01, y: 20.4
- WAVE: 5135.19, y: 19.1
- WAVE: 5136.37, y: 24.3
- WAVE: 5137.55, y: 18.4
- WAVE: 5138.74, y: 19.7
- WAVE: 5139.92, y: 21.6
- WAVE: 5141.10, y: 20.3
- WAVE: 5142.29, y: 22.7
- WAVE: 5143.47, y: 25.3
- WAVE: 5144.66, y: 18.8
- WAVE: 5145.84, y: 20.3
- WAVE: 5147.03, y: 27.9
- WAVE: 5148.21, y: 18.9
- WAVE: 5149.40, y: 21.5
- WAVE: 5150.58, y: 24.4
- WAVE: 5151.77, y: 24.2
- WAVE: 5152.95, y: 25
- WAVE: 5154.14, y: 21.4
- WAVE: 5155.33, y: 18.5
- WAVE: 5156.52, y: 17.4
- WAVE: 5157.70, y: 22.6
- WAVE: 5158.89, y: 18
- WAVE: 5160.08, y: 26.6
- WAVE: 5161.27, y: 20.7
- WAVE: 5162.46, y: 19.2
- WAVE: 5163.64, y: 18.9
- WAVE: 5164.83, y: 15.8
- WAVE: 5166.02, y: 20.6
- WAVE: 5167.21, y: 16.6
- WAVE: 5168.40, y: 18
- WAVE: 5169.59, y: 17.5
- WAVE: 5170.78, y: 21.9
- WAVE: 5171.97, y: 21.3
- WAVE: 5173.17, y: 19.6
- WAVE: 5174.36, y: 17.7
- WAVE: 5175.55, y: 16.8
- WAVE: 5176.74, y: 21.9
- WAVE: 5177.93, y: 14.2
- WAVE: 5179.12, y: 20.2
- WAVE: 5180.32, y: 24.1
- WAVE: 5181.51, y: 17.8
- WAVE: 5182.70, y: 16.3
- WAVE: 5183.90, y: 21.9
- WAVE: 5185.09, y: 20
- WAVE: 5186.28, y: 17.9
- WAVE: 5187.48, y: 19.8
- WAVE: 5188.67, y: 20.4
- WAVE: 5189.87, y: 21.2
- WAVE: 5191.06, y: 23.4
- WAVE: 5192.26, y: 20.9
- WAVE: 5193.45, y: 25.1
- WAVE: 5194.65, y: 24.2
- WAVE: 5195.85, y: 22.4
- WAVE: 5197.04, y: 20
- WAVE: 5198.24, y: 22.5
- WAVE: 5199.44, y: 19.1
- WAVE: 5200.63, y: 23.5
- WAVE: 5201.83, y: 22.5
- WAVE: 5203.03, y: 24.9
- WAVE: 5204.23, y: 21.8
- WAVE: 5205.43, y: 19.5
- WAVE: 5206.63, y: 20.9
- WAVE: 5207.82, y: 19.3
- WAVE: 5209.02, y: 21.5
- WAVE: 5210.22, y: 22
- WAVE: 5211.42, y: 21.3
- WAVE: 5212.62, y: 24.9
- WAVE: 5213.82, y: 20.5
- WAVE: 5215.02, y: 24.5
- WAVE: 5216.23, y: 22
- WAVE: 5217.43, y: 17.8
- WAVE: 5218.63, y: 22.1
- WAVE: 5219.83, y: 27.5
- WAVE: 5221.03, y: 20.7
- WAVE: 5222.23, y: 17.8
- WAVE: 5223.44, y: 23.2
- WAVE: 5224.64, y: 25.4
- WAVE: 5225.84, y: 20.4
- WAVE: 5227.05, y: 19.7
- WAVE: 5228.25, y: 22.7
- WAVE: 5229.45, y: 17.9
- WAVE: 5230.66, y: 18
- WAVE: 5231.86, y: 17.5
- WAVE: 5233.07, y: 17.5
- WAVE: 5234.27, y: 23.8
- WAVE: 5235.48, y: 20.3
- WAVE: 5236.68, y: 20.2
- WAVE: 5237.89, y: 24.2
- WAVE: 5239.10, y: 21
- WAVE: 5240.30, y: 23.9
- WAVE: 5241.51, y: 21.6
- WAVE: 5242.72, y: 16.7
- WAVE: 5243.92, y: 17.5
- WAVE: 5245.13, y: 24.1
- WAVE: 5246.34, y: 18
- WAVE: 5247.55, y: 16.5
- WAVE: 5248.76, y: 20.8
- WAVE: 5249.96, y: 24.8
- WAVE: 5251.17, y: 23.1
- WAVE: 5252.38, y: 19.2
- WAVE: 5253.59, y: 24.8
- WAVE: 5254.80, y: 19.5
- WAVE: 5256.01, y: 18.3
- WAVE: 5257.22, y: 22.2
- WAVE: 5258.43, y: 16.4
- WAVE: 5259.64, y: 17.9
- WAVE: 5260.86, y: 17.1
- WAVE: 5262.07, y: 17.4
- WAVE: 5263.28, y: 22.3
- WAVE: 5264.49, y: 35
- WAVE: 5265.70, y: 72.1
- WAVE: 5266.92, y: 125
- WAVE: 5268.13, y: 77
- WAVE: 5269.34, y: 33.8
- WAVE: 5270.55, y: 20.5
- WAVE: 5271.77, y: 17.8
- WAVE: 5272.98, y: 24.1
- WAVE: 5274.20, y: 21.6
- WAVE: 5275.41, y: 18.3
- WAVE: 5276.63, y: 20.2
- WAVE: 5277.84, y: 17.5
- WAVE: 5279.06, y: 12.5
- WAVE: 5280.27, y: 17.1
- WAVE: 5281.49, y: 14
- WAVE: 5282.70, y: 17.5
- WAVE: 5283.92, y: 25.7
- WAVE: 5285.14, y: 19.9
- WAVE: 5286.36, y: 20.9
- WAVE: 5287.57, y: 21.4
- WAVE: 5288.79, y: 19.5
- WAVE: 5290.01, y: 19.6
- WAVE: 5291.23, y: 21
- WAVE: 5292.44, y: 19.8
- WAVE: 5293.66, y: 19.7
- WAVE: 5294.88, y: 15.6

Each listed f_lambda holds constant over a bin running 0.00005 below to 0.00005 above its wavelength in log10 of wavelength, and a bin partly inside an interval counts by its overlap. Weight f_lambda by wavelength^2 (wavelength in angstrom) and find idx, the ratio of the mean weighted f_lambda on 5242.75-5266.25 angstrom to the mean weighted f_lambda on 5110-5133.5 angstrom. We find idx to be 1.20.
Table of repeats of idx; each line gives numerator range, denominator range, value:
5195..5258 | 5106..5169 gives 1.06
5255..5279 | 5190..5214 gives 1.47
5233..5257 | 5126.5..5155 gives 1.01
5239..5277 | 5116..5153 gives 1.37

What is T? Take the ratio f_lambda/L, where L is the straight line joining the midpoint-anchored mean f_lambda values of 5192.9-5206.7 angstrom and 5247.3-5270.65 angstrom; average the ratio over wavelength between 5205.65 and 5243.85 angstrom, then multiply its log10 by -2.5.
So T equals 0.24 mag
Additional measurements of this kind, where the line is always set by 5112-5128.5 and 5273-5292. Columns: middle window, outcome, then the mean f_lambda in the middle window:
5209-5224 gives -0.111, 22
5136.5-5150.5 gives -0.057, 21.6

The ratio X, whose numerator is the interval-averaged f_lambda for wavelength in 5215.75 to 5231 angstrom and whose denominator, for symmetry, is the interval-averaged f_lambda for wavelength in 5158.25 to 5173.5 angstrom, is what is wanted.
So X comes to 1.1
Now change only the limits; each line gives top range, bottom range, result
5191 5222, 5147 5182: 1.09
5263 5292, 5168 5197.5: 1.47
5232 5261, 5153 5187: 1.05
